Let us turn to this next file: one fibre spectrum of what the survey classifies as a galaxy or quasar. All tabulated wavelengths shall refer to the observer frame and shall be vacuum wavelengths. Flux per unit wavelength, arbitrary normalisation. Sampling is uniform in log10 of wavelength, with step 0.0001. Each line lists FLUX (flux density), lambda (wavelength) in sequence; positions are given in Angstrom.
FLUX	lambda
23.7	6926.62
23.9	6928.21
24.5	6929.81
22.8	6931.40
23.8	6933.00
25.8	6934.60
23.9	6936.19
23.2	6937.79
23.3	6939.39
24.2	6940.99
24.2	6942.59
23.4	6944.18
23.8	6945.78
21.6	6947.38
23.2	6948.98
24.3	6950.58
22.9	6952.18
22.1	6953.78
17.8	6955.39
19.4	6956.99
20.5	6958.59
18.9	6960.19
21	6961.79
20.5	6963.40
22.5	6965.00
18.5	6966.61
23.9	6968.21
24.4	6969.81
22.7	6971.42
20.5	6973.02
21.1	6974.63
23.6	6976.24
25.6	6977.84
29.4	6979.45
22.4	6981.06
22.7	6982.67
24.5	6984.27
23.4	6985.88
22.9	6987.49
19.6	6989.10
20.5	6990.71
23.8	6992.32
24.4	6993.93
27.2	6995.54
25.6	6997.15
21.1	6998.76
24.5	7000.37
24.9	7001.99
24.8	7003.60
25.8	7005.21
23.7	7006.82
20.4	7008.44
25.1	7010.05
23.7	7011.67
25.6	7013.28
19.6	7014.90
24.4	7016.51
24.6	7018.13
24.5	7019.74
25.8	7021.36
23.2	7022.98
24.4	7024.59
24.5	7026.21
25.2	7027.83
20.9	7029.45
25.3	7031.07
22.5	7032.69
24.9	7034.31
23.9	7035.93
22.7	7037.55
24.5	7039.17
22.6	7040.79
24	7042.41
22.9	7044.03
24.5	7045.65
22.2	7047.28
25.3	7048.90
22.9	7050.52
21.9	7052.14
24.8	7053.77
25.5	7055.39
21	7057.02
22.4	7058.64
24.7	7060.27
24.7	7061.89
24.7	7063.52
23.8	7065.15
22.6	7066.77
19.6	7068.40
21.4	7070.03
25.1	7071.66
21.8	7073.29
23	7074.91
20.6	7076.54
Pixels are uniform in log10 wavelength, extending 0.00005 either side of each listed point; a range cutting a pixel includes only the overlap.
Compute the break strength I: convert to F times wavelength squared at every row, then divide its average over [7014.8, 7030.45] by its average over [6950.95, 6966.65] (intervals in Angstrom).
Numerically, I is 1.2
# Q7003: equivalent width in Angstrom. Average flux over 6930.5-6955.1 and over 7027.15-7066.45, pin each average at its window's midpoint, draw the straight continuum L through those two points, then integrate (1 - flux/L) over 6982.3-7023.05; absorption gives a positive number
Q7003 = -0.3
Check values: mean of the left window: 23.4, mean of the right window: 23.6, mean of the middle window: 23.7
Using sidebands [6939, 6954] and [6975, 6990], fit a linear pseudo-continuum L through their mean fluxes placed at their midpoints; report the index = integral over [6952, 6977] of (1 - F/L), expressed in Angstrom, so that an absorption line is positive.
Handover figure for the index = 2.4 Angstrom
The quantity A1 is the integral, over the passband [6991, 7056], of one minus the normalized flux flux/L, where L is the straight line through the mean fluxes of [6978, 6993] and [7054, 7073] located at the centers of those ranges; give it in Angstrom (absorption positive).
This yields -1.8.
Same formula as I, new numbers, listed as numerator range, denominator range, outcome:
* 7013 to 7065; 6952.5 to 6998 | 1.08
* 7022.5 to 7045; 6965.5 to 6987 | 1.04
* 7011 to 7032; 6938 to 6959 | 1.09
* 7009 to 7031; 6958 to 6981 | 1.09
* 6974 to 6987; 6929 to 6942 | 1.02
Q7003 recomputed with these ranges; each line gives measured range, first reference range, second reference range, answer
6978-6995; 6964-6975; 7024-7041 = -0.8 Angstrom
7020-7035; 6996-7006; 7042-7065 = 0.0 Angstrom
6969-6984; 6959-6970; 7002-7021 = -1.2 Angstrom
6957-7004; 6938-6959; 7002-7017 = 0.5 Angstrom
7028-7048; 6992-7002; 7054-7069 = 0.2 Angstrom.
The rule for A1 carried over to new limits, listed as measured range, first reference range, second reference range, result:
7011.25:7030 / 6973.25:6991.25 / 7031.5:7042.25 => -0.3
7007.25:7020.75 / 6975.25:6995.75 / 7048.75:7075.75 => 0.0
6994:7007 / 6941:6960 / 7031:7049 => -1.0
